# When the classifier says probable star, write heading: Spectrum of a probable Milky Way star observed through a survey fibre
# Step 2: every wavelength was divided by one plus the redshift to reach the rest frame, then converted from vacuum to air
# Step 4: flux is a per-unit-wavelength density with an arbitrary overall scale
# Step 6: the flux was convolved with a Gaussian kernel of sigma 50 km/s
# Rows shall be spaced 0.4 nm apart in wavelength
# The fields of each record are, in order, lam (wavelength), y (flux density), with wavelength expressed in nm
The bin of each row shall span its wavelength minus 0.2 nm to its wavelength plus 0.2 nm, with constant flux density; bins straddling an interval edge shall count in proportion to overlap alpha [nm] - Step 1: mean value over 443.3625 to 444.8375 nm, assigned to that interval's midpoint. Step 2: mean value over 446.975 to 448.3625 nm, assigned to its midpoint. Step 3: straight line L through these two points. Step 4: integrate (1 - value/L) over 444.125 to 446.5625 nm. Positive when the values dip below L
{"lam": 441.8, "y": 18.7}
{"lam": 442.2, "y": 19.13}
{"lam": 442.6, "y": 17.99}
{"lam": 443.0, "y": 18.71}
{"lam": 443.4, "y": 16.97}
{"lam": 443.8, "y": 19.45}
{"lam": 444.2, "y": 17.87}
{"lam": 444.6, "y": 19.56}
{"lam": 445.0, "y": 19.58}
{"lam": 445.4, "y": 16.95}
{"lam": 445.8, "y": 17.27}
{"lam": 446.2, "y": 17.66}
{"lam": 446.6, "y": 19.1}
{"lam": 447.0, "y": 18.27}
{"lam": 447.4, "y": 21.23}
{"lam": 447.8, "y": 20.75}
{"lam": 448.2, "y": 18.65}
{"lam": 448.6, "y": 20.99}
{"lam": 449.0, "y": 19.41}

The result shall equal 0.11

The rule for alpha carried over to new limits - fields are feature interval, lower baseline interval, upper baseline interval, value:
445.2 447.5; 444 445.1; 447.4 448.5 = 0.150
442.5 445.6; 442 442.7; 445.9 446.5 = -0.019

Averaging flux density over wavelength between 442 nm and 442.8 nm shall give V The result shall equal 18.6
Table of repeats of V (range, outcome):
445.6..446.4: 17.5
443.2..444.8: 18.5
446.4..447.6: 19.5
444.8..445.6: 18.3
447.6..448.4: 19.7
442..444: 18.4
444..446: 18.2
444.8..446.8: 18.1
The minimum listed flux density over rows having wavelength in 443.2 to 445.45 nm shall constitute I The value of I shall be 16.95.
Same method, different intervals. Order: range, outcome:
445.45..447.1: 17.27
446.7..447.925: 18.27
